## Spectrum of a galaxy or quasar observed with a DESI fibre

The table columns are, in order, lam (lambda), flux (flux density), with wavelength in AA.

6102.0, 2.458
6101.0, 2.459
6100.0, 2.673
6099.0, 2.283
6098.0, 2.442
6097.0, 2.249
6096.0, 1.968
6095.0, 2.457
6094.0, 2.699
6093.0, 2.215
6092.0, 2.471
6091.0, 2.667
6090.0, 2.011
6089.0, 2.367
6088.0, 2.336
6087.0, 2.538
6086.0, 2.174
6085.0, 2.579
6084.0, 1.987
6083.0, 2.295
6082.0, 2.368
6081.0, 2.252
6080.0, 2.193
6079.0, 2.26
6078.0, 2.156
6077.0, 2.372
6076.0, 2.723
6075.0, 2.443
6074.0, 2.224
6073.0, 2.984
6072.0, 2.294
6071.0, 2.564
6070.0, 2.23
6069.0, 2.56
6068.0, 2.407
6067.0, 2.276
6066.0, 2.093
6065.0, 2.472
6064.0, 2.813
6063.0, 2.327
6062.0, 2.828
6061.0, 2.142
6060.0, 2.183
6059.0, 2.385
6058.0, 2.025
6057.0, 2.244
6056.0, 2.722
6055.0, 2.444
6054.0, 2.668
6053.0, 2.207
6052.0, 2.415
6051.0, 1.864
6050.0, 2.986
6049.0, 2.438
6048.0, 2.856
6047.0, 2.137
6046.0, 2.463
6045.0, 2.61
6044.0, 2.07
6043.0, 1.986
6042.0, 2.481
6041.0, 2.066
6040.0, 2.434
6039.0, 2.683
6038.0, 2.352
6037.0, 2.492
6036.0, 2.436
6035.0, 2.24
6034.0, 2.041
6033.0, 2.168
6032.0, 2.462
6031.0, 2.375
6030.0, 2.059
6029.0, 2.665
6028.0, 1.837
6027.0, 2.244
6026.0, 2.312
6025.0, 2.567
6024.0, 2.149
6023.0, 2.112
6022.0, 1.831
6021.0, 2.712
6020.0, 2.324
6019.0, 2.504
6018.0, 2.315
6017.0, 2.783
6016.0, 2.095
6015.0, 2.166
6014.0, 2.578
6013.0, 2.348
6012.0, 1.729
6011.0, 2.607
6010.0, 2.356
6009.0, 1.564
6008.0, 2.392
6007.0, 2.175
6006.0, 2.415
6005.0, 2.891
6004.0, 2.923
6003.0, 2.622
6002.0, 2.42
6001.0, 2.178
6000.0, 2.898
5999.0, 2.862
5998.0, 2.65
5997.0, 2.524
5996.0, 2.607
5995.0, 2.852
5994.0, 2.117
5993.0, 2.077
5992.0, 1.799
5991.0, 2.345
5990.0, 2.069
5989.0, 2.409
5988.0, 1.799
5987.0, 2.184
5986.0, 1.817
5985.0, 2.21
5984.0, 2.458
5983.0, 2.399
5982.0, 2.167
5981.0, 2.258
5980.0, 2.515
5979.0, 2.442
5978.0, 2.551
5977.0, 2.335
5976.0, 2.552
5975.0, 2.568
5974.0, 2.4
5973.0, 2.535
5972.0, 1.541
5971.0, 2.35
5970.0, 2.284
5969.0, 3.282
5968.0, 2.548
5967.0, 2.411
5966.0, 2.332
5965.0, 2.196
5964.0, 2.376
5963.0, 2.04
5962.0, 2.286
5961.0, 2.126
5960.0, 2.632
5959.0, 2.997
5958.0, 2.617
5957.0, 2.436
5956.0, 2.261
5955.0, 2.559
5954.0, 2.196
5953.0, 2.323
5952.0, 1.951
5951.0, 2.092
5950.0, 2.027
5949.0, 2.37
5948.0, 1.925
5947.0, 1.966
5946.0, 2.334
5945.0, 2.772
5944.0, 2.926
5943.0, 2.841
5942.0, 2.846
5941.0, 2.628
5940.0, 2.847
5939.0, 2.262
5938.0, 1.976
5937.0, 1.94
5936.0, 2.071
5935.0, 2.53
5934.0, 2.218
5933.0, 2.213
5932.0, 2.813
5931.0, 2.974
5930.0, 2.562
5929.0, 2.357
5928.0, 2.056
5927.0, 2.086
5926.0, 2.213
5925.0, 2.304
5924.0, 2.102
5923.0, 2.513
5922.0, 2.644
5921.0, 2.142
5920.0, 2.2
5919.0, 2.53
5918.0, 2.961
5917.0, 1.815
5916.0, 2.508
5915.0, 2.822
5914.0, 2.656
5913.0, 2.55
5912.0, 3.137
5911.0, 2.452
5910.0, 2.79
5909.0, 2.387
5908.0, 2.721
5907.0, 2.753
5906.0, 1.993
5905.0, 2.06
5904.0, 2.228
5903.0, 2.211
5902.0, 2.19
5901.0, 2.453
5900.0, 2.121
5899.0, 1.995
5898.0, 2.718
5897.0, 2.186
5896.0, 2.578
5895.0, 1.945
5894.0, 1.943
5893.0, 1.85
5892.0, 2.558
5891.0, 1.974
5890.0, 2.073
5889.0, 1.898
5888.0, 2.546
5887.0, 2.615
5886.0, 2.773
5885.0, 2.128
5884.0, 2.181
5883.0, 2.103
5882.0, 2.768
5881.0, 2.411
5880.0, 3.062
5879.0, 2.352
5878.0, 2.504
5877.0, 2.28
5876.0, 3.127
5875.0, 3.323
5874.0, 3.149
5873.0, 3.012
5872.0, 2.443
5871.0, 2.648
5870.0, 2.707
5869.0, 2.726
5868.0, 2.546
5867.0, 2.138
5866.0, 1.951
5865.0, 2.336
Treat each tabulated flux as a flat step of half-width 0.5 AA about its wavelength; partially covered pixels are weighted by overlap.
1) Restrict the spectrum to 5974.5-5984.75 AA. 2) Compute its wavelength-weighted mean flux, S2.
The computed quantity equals 2.42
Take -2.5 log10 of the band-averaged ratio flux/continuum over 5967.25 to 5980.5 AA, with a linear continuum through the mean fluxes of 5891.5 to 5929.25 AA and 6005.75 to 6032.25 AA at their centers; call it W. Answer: -0.063 mag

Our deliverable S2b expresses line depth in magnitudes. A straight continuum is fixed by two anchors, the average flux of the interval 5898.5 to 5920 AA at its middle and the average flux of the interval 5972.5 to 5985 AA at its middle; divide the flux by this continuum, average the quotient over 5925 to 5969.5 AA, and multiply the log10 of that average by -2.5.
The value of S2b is 0.016 mag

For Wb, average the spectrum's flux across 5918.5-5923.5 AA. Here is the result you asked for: 2.41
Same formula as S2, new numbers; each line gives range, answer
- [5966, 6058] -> 2.36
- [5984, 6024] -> 2.34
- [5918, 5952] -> 2.37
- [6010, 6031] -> 2.3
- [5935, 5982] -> 2.38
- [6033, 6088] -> 2.38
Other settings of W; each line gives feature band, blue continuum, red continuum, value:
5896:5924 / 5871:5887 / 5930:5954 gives 0.04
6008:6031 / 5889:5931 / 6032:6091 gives 0.04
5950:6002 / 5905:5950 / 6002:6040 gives 0.01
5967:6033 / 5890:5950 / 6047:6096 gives 0.01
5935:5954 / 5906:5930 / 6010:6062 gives 0.04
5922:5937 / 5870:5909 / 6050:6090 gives 0.03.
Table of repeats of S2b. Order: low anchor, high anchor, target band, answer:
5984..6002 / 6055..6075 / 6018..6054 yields 0.02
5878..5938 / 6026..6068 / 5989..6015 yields -0.02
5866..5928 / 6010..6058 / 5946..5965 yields 0.05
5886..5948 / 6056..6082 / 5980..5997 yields 0.07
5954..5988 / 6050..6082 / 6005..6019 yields 0.04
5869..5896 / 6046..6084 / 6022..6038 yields 0.07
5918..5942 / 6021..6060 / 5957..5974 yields -0.02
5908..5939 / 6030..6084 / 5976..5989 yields 0.06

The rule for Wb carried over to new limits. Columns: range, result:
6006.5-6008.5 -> 2.28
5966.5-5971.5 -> 2.58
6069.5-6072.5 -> 2.36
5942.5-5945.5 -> 2.85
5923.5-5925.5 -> 2.2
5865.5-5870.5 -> 2.41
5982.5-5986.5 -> 2.22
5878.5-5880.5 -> 2.71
